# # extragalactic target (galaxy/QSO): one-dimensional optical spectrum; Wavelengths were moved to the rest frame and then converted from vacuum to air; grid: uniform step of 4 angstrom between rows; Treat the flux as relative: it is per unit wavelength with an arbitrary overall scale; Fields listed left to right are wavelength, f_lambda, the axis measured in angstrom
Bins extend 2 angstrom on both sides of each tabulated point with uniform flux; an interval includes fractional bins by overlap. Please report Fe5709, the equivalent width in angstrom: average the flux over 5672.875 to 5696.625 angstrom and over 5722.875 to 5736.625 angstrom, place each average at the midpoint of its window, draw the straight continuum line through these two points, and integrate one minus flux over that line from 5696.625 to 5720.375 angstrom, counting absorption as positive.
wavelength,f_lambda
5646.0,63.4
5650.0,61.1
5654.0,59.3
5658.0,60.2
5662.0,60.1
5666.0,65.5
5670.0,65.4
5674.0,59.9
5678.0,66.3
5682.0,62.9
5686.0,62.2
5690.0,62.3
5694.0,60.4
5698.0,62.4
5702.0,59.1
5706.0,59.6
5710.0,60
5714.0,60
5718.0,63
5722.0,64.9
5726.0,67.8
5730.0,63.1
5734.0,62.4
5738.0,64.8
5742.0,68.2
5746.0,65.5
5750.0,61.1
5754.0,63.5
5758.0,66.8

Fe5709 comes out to 1.1 angstrom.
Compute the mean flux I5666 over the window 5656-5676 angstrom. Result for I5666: 62.2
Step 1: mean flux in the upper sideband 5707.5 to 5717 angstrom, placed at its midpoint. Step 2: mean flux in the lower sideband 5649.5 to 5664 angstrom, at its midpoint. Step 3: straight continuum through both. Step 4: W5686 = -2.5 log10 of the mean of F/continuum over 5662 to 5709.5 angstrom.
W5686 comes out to -0.04 mag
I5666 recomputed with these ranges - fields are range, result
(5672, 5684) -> 63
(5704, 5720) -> 60.6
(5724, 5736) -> 64.4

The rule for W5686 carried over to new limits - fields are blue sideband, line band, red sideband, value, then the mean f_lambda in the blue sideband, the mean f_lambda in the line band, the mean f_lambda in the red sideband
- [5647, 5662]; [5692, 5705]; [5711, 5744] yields 0.037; 60.4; 60.6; 64.1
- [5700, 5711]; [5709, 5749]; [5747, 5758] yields -0.044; 59.5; 64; 63.4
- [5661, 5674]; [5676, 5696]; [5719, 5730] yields 0.021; 63.4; 62.8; 65.5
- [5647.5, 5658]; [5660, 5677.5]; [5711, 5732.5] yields -0.034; 60.4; 63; 63.6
